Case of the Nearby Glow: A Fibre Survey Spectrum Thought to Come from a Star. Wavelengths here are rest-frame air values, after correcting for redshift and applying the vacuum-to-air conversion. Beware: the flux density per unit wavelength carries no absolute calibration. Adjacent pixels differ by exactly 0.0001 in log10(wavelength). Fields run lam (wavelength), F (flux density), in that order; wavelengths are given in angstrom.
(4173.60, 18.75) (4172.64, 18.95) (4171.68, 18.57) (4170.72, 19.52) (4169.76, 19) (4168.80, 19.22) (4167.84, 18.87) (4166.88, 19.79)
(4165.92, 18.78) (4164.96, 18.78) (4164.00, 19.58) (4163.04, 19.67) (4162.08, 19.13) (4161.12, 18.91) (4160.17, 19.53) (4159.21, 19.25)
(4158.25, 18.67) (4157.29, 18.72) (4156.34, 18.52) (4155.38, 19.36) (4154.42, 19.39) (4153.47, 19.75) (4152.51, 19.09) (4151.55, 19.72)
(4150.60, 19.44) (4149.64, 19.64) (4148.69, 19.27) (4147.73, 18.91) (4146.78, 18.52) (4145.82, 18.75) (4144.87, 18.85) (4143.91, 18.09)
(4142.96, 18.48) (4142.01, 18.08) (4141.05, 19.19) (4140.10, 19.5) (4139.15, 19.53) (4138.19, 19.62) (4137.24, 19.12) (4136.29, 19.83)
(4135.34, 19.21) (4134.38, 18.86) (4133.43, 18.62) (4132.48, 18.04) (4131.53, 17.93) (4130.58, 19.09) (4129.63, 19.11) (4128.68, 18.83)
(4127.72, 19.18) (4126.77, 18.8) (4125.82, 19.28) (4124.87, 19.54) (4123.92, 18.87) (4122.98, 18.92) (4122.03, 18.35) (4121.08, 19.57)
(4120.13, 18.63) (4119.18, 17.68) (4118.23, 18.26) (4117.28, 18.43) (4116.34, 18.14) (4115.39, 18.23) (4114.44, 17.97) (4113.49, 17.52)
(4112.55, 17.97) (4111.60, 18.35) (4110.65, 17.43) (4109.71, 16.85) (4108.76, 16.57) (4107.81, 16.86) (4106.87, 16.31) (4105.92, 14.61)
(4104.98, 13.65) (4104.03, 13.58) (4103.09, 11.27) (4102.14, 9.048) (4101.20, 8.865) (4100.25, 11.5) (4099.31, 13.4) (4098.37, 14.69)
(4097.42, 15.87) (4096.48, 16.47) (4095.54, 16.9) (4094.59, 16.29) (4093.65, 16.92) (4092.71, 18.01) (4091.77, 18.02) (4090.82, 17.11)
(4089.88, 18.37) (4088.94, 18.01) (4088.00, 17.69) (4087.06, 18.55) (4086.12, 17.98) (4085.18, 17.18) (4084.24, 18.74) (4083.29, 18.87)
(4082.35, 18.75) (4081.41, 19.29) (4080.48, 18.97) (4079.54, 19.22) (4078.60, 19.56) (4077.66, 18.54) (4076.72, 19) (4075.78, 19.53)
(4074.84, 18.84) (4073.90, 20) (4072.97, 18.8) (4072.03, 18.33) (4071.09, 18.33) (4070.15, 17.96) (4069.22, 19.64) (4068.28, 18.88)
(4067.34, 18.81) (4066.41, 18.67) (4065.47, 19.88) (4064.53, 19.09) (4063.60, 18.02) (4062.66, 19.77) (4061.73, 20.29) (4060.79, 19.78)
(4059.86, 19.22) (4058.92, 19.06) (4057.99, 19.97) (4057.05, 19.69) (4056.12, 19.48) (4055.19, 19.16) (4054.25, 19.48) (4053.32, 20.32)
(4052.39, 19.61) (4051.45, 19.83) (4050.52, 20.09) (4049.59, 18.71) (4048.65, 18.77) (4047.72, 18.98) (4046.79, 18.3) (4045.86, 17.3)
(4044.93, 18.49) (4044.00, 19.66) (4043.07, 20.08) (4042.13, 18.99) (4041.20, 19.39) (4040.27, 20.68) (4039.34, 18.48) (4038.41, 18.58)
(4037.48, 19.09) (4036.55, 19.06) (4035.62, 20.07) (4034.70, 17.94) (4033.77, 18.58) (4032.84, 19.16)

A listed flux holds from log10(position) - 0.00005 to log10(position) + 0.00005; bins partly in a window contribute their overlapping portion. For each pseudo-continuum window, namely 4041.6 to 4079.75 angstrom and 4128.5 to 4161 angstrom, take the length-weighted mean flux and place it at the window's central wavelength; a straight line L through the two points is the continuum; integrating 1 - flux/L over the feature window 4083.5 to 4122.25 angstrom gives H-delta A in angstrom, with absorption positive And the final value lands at 5.29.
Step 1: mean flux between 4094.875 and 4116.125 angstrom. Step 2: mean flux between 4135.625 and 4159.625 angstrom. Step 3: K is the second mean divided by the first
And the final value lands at 1.25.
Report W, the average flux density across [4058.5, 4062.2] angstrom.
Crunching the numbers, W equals 19.6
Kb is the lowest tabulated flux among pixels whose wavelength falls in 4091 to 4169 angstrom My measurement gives 8.865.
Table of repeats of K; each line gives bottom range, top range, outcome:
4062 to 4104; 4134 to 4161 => 1.10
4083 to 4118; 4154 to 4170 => 1.17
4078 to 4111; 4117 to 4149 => 1.15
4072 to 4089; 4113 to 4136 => 0.99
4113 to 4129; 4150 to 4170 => 1.03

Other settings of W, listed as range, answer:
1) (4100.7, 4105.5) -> 11.3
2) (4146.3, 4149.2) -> 18.9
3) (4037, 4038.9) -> 18.8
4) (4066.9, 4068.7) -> 18.8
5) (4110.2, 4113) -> 17.9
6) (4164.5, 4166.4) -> 18.8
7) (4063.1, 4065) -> 18.6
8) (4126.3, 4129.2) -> 18.9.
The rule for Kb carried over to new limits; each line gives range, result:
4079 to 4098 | 15.87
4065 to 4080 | 17.96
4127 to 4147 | 17.93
